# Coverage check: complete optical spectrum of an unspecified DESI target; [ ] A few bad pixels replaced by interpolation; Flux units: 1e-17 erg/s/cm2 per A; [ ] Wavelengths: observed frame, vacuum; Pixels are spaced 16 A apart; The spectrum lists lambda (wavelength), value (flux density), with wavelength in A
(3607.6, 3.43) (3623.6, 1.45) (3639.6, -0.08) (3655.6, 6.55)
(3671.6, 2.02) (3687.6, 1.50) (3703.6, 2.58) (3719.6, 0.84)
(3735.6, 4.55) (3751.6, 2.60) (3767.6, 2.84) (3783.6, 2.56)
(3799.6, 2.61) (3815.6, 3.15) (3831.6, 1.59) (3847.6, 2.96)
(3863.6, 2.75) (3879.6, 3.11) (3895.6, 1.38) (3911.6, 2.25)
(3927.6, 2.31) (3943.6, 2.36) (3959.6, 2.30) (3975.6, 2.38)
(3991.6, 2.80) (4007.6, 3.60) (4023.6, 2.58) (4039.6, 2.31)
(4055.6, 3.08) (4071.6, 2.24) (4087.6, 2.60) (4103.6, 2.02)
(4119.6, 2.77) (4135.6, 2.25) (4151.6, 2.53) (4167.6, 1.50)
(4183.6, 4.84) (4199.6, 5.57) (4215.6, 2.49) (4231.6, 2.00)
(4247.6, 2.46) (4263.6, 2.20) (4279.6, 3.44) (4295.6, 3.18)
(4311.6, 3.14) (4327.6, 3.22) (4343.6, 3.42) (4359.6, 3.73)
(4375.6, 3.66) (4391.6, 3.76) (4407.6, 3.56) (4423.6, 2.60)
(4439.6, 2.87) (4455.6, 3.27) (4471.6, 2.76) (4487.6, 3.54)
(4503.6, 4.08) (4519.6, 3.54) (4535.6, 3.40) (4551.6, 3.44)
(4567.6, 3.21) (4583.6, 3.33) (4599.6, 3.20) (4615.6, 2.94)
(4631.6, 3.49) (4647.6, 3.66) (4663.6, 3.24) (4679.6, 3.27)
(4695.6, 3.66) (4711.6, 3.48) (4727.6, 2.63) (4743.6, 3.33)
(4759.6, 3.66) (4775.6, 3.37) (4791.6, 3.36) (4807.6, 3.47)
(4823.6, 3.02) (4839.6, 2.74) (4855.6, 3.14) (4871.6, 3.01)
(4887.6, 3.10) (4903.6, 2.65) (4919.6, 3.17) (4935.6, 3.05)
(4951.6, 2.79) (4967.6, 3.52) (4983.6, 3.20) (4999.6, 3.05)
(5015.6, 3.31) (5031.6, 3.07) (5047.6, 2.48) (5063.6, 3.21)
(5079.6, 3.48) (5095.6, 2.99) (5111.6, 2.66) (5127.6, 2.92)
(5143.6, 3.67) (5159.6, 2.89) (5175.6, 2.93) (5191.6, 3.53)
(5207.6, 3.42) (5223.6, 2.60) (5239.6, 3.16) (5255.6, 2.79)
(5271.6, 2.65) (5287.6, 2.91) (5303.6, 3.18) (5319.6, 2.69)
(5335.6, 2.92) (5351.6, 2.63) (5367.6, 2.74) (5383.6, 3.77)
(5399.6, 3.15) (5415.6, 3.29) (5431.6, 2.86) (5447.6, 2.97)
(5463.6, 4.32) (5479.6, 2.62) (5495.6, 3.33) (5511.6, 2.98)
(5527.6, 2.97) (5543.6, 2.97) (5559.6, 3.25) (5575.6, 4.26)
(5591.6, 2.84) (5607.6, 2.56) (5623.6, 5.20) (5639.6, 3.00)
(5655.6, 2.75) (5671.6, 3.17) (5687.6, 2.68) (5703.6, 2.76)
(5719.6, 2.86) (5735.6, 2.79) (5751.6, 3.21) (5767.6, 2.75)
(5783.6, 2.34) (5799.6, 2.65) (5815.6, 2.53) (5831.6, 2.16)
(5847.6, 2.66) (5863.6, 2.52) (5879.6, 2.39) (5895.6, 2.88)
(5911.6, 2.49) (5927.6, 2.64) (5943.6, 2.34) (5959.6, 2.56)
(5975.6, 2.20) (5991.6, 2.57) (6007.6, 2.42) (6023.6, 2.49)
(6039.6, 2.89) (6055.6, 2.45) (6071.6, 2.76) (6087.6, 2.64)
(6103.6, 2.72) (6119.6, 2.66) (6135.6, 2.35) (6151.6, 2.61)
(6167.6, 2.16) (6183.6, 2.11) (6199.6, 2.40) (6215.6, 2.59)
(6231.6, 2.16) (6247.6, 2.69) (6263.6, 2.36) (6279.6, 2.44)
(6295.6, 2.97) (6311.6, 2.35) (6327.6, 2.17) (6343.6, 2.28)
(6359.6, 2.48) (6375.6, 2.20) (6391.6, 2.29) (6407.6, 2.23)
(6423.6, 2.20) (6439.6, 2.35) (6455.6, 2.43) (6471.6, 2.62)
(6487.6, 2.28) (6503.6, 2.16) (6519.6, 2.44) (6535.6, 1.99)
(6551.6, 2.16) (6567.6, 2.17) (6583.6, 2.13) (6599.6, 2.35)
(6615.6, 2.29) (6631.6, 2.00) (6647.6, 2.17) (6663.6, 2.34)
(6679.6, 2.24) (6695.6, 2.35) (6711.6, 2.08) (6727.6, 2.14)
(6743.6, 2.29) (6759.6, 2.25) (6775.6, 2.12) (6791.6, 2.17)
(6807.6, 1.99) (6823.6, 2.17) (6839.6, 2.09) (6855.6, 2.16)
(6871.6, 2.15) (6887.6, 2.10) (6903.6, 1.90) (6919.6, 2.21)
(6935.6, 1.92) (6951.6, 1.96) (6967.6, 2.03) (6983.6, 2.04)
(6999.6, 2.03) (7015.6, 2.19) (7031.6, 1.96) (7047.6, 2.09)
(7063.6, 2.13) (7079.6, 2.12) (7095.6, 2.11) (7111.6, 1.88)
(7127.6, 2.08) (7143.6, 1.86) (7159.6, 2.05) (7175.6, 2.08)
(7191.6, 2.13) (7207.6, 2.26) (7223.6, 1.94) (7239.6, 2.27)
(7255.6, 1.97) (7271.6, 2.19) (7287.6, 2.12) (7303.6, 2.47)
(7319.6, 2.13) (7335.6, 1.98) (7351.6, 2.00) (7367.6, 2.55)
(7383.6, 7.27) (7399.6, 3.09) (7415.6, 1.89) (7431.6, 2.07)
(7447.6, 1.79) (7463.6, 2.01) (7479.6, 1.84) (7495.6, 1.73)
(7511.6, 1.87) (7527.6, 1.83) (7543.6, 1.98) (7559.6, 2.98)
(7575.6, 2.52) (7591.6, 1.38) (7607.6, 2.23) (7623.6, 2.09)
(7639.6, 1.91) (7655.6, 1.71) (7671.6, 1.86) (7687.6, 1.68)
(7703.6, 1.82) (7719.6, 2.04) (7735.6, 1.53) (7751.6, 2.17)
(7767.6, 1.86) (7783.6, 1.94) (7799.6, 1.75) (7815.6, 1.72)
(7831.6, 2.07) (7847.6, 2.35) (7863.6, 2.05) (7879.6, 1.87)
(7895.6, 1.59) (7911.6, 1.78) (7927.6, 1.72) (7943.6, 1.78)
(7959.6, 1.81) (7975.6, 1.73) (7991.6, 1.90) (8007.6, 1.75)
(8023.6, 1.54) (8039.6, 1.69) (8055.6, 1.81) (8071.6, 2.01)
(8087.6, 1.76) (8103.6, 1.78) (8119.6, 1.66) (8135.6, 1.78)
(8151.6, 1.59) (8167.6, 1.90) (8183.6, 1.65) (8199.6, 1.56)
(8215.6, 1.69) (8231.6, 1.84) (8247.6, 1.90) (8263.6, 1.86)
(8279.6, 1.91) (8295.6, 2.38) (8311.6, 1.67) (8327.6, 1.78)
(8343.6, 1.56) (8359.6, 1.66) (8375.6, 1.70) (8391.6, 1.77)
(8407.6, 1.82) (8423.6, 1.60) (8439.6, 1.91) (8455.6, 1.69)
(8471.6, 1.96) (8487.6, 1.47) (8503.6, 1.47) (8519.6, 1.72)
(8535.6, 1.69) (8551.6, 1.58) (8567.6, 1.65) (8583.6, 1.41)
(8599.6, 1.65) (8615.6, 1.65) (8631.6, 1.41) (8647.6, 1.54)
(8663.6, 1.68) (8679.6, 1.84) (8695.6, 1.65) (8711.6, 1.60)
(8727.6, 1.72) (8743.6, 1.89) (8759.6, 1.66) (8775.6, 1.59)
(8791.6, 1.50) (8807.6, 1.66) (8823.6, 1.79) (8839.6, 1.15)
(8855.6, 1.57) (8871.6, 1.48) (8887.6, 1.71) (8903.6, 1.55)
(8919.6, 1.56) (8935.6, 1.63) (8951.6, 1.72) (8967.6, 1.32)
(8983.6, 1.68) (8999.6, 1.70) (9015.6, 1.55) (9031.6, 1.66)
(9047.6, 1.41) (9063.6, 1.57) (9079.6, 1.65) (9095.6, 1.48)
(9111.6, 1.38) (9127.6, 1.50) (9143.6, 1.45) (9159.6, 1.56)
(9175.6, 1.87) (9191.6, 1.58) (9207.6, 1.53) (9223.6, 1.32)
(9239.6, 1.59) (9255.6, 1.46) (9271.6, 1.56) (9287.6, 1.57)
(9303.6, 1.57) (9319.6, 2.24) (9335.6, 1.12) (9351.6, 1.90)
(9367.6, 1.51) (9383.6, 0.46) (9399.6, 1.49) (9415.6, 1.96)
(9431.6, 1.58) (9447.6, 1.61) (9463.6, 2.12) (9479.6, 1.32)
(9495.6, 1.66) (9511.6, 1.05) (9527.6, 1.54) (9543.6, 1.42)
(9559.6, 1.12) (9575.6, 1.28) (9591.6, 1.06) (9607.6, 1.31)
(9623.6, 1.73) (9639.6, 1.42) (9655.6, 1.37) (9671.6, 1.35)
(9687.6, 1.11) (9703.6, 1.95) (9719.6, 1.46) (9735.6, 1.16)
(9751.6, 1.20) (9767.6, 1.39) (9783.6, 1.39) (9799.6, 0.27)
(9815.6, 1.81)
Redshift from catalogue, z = 0.124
